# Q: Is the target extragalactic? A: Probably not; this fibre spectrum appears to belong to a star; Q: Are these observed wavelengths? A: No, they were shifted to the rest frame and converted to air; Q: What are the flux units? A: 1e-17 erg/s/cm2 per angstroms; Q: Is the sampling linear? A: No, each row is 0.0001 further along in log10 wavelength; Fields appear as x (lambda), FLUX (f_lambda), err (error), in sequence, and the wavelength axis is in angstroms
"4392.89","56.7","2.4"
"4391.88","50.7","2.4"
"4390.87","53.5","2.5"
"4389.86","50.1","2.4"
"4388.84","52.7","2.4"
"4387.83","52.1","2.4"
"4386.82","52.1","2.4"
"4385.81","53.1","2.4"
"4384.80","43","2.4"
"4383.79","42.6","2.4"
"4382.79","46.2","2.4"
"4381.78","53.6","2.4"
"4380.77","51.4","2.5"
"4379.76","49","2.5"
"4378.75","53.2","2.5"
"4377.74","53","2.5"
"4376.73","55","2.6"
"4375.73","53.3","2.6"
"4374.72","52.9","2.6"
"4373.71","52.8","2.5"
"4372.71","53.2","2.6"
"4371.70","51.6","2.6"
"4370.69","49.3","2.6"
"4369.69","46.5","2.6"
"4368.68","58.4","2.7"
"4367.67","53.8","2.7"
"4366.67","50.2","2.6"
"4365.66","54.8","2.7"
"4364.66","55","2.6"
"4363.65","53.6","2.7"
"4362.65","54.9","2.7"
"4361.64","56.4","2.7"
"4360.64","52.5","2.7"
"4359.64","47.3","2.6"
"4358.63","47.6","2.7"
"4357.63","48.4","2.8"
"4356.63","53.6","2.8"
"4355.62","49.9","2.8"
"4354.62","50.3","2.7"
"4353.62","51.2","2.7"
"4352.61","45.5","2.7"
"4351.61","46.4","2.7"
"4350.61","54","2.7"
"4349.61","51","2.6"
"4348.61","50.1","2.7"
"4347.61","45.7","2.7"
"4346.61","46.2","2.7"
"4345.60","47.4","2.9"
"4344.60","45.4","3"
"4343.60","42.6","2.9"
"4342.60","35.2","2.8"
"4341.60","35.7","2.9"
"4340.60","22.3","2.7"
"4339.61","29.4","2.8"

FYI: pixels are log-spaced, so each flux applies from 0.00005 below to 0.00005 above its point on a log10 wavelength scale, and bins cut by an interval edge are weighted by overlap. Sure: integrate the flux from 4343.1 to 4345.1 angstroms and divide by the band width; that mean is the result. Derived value 44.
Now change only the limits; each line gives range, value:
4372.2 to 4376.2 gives 53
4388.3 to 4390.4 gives 51.3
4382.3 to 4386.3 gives 46.3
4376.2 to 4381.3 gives 52.3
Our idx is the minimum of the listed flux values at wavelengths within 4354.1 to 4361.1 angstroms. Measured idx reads 47.3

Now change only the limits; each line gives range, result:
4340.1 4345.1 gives 22.3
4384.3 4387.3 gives 43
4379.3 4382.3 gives 49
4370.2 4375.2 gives 49.3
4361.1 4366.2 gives 53.6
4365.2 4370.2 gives 46.5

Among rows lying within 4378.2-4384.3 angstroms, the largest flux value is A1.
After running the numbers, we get 53.6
